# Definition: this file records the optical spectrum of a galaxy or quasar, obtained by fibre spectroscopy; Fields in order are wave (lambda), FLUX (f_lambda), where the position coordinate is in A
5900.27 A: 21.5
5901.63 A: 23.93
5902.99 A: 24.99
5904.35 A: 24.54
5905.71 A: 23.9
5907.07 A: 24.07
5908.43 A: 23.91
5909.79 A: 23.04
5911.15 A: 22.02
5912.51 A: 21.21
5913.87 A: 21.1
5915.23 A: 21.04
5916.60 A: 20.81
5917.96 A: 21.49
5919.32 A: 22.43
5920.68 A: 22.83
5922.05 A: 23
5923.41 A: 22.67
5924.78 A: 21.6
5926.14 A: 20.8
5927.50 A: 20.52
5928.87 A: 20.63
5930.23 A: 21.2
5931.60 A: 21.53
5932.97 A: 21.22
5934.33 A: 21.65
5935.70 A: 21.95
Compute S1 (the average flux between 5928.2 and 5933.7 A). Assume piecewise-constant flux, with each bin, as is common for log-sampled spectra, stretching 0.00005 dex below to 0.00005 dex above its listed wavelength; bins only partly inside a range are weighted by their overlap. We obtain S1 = 21.2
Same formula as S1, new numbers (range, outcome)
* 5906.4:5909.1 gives 24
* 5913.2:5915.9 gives 21.1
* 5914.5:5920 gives 21.4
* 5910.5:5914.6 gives 21.5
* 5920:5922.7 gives 22.9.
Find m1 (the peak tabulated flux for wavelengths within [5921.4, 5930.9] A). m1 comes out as 23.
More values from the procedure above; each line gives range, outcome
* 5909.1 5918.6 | 23.04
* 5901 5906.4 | 24.99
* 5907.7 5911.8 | 23.91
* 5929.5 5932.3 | 21.53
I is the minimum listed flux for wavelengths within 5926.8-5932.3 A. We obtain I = 20.52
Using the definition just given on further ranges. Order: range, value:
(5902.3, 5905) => 24.54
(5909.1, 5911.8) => 22.02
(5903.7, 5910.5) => 23.04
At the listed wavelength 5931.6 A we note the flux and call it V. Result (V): 21.53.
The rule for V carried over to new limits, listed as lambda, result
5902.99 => 24.99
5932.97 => 21.22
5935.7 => 21.95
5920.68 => 22.83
